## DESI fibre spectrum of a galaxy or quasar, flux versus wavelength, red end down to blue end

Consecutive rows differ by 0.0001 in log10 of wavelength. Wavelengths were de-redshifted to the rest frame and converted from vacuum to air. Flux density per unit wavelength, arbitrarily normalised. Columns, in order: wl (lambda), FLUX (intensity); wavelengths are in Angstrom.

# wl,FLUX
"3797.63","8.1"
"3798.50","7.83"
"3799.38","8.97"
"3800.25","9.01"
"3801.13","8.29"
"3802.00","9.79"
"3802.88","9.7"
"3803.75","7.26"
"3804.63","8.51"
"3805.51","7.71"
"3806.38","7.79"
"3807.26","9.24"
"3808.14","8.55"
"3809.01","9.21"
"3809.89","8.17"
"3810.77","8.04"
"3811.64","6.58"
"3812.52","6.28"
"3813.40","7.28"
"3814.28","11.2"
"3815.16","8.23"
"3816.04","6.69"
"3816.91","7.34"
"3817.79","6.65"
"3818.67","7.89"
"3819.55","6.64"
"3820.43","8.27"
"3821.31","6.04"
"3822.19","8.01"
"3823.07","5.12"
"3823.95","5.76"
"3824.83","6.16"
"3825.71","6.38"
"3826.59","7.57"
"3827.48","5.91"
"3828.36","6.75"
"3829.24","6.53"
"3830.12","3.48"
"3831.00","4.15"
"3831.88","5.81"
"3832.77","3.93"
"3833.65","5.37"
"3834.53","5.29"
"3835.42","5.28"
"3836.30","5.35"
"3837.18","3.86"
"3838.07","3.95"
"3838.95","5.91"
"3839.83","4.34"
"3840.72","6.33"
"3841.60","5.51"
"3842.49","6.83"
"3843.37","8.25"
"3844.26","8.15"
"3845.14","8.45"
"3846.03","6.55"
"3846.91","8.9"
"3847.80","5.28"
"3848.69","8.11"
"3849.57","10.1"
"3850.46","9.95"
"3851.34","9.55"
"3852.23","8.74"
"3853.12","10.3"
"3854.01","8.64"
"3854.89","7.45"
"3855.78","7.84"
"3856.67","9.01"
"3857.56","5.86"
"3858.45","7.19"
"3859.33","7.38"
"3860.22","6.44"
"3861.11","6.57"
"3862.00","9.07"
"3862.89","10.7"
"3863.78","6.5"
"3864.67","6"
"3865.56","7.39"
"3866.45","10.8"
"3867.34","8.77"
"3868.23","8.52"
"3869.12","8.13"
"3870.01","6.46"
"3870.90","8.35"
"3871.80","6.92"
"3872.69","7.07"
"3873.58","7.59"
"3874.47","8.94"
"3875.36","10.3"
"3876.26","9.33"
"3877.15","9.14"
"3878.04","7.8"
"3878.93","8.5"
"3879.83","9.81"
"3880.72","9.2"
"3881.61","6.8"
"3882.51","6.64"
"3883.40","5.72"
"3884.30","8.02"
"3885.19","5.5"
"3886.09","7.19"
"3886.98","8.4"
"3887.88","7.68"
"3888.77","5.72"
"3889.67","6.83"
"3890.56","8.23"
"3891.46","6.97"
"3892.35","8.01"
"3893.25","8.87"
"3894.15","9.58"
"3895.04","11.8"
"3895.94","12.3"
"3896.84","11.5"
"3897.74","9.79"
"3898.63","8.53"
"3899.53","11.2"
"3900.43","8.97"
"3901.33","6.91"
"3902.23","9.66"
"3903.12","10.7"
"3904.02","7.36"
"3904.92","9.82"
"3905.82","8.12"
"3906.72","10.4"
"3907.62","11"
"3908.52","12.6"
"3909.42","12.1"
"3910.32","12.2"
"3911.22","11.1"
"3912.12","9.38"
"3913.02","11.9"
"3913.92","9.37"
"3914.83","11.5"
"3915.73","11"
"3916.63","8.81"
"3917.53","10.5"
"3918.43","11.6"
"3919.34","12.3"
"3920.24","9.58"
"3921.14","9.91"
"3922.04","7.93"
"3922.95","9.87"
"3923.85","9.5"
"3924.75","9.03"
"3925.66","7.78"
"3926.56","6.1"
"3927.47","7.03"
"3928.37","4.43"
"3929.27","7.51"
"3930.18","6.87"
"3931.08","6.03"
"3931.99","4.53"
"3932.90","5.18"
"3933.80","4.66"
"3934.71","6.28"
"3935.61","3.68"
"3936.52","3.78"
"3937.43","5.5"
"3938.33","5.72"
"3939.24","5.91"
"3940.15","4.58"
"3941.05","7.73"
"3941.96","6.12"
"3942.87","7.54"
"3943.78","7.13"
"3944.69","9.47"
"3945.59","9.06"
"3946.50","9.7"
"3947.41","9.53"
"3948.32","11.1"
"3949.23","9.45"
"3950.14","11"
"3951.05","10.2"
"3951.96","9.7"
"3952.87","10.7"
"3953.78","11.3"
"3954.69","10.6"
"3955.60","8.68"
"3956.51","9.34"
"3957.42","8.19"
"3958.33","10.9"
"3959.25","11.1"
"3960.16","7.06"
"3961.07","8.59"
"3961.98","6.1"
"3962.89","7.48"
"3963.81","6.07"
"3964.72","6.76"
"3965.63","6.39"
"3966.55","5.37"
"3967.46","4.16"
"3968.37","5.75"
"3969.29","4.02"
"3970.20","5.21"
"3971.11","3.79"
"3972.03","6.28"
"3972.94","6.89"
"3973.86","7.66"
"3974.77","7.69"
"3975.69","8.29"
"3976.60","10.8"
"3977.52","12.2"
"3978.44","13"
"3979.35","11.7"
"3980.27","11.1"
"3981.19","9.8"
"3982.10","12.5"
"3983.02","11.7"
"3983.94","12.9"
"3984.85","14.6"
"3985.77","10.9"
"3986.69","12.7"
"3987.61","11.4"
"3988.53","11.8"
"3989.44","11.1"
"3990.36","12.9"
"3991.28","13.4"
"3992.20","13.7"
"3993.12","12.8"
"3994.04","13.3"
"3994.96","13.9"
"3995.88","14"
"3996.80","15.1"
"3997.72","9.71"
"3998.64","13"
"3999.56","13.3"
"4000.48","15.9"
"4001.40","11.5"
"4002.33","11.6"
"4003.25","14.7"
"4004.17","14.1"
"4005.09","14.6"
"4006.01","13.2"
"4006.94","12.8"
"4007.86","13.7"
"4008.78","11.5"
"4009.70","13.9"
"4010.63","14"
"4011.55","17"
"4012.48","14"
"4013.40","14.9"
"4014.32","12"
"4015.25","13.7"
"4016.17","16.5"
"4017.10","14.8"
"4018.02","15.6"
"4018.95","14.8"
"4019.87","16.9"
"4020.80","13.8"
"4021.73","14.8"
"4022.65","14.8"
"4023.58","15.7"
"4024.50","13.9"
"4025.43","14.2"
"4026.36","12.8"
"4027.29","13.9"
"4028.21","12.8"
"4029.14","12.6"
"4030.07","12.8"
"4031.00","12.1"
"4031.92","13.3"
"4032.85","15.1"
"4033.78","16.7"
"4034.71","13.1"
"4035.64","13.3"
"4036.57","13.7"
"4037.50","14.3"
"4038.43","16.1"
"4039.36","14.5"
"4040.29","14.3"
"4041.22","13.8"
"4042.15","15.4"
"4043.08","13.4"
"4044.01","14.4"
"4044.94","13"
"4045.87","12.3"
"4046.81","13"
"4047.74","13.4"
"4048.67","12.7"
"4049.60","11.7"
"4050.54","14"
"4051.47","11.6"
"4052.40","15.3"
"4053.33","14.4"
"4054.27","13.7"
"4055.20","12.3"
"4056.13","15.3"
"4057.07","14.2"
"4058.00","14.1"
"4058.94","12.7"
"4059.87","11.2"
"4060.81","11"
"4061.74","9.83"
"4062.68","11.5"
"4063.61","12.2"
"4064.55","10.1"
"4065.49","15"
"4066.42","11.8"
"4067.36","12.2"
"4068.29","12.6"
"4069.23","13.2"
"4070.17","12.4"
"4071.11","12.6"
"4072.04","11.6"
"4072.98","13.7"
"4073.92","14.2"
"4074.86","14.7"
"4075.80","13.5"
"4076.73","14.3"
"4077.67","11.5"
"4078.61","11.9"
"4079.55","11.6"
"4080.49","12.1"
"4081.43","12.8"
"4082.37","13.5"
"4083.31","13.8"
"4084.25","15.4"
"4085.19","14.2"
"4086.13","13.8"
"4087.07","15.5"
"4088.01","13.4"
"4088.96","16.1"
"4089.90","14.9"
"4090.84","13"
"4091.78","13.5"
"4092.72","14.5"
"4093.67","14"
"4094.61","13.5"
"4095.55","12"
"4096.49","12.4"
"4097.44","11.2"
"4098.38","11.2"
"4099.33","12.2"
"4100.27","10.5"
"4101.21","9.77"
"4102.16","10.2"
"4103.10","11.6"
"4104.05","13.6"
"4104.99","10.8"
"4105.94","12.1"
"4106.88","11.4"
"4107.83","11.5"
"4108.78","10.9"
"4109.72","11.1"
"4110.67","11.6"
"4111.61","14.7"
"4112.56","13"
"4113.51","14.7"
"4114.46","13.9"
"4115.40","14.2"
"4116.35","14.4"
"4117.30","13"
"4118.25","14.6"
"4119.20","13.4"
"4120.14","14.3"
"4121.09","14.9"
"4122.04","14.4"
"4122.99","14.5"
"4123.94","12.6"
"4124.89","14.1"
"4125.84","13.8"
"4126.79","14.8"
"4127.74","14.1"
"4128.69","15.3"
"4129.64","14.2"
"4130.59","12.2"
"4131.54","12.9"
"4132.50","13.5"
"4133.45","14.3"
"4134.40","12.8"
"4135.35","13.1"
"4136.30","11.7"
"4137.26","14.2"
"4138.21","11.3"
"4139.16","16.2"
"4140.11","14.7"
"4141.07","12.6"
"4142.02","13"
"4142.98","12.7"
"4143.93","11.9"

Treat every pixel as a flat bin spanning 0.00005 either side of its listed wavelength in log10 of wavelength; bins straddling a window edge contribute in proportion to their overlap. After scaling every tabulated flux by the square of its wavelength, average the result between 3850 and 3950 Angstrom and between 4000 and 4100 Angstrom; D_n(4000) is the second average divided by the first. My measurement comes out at 1.74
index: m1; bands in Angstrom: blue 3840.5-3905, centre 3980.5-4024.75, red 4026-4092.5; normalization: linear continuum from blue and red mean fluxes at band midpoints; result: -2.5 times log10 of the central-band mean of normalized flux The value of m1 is -0.15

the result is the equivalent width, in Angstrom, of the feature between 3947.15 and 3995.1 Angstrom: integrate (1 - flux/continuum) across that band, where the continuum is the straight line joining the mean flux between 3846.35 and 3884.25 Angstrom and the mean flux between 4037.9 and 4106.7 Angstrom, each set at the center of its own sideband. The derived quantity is 4.4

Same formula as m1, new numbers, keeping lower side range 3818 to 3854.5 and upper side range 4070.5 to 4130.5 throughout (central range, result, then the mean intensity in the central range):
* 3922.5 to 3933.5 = 0.269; 6.96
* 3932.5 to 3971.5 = 0.264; 7.47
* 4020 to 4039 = -0.224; 14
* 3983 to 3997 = -0.226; 12.9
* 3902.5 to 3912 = -0.238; 10.5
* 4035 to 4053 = -0.164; 13.7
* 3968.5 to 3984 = 0.133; 8.98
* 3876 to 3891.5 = 0.027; 7.64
